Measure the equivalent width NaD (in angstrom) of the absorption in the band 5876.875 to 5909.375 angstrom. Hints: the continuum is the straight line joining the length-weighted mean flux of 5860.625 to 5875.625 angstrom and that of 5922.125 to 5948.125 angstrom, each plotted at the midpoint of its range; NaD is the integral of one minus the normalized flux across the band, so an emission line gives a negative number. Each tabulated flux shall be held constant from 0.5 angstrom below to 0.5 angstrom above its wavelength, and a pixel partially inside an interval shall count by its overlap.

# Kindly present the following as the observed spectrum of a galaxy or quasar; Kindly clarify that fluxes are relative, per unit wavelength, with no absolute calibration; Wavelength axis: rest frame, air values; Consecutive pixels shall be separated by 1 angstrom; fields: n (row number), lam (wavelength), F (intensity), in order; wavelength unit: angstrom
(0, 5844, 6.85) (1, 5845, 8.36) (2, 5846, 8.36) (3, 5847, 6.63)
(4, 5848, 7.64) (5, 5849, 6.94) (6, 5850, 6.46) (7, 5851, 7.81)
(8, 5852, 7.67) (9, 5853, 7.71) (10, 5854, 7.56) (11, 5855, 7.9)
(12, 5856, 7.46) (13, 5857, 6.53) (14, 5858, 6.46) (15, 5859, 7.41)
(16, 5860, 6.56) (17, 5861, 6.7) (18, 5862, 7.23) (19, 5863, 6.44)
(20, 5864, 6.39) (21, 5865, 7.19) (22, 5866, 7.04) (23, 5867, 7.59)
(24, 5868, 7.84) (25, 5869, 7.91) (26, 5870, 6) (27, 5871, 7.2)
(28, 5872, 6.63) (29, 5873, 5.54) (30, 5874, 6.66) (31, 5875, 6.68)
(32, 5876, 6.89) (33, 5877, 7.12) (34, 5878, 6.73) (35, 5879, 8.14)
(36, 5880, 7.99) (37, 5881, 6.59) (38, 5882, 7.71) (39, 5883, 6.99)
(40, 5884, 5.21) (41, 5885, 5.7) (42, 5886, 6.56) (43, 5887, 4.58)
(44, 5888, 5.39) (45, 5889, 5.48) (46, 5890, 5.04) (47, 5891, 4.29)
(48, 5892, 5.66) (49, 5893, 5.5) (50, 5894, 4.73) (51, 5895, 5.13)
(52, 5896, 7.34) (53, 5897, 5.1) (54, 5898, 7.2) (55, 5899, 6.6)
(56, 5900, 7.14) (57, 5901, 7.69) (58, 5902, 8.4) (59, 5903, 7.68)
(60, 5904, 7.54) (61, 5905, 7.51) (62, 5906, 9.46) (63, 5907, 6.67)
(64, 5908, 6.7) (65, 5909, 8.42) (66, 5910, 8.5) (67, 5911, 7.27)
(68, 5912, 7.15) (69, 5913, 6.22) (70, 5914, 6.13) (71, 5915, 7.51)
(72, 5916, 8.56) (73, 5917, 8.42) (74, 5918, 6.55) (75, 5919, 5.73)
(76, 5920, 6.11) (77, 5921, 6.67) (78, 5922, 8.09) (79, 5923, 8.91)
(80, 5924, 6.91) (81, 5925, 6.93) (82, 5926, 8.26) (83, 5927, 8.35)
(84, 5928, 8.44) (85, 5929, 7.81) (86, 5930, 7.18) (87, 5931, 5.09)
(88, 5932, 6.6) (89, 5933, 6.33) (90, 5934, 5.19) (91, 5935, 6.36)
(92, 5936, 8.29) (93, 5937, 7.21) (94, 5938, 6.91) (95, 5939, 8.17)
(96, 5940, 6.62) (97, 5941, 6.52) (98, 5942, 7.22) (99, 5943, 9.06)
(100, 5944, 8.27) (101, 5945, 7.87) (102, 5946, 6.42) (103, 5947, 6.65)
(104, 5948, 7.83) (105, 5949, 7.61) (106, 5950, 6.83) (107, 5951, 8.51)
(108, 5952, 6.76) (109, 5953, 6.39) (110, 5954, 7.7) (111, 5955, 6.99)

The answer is 2.02 angstrom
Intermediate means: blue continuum 6.87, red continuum 7.29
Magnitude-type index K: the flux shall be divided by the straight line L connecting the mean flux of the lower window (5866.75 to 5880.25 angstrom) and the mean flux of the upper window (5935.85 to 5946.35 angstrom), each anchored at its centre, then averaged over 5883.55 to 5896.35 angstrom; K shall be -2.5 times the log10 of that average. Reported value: 0.30 mag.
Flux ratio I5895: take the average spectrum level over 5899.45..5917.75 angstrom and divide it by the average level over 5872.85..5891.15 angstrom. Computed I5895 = 1.20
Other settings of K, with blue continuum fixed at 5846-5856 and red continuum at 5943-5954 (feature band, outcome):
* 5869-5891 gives 0.16 mag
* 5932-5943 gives 0.07 mag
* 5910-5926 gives 0.03 mag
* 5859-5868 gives 0.07 mag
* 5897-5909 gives 0.00 mag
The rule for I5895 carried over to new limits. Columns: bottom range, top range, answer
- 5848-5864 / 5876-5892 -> 0.88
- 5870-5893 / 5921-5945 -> 1.17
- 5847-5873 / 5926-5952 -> 1.02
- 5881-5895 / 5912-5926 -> 1.28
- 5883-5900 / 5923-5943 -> 1.26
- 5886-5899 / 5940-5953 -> 1.33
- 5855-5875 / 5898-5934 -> 1.06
